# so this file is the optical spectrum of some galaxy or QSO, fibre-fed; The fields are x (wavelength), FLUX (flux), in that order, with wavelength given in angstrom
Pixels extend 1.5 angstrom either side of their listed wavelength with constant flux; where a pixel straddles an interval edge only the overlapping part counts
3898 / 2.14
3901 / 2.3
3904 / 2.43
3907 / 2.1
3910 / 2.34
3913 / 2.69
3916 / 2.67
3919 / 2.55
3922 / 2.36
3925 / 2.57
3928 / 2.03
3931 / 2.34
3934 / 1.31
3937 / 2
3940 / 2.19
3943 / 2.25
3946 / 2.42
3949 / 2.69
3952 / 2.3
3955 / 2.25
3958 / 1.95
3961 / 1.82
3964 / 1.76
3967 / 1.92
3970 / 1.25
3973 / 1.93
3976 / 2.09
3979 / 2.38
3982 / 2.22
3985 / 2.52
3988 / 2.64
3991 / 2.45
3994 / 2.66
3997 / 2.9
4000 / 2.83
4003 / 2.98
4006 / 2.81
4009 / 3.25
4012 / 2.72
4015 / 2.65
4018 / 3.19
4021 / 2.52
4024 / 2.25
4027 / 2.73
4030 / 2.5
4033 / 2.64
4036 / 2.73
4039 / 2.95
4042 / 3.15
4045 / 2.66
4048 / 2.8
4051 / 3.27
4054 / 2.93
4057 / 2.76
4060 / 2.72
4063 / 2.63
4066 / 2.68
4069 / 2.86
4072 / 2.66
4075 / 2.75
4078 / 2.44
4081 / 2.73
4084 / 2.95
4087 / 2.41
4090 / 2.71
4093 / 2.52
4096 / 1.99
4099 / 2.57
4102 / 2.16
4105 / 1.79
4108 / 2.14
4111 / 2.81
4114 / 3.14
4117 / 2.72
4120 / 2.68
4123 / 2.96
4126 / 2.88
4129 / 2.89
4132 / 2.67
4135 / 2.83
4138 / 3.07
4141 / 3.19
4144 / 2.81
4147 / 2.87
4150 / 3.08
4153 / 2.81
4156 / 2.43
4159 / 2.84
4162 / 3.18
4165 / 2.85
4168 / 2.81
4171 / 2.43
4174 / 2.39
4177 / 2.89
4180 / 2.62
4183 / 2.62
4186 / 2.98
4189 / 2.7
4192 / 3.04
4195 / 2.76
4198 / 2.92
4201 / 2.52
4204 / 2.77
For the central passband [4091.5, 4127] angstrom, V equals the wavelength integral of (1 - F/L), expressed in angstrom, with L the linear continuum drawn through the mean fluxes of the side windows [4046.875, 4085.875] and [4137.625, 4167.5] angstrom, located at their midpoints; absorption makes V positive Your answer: 3.97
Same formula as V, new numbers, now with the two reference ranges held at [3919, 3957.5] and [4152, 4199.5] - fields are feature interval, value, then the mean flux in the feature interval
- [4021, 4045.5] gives -2.46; 2.69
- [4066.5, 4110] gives 1.37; 2.49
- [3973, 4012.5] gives -4.43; 2.62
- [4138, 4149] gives -1.16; 2.98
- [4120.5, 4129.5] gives -0.80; 2.89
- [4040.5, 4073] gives -4.35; 2.83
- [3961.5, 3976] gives 3.40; 1.76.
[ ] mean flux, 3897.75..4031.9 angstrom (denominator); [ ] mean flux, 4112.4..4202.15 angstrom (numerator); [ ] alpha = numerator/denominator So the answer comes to 1.19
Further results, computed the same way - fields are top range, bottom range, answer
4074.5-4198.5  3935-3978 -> 1.32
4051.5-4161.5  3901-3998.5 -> 1.20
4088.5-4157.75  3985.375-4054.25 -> 0.96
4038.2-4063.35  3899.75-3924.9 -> 1.18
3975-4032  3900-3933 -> 1.11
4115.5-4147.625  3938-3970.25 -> 1.36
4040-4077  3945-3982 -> 1.37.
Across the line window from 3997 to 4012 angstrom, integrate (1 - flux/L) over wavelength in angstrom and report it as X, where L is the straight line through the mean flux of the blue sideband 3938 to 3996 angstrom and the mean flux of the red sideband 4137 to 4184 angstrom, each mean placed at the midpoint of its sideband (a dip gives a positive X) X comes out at -4.0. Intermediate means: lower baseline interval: 2.2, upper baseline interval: 2.8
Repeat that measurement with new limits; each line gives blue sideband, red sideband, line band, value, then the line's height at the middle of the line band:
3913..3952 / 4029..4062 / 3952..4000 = 5.80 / 2.5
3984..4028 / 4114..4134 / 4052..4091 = 1.00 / 2.79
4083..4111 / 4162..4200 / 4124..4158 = -3.83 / 2.58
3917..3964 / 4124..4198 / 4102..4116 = 1.20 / 2.67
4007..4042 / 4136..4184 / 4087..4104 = 2.50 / 2.78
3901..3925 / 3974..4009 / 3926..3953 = 3.53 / 2.5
